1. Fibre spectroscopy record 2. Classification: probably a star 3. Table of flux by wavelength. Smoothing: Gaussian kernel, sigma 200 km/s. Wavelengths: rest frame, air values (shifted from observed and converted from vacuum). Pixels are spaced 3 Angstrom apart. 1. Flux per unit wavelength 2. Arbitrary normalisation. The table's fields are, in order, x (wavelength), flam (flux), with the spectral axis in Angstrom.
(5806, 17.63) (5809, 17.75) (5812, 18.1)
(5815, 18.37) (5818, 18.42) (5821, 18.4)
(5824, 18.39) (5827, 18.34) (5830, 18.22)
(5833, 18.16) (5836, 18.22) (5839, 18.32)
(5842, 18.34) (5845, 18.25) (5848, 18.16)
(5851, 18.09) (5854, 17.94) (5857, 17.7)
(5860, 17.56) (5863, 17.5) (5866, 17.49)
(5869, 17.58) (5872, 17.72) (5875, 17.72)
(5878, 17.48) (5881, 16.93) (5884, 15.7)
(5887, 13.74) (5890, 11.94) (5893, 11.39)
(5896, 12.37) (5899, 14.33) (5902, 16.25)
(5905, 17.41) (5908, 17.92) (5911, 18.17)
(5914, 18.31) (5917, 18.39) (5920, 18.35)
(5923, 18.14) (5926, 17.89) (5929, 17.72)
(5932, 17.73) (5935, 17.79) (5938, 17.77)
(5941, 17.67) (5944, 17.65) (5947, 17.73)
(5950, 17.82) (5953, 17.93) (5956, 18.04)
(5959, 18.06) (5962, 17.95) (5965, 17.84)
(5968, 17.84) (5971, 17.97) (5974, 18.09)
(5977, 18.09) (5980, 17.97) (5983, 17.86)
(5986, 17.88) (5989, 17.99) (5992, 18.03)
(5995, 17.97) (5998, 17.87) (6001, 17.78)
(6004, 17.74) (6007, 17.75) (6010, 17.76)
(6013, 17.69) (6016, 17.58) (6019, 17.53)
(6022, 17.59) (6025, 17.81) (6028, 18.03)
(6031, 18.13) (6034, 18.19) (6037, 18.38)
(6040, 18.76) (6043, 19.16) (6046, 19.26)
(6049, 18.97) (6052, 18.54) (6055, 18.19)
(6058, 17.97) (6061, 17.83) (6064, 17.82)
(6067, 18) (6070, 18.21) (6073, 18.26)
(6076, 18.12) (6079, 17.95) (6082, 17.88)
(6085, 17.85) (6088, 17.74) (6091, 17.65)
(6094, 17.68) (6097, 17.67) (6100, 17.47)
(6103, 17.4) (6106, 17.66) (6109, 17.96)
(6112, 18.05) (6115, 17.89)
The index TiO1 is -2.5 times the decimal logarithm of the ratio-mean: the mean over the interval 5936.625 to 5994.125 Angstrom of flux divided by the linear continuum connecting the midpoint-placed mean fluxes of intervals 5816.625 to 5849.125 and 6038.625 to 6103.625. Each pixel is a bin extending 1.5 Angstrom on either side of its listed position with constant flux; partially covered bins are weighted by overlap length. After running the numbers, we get 0.017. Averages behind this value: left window 18.3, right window 18.1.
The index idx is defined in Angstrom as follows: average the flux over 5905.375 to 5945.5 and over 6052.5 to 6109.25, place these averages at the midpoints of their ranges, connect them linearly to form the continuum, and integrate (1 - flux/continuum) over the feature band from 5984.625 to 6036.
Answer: 0.2 Angstrom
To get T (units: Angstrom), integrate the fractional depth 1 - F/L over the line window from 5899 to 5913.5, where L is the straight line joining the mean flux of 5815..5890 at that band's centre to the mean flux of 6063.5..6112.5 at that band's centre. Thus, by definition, 0.4 Angstrom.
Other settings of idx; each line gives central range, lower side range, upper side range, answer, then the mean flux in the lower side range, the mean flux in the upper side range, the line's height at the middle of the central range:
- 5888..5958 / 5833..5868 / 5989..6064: 4.4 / 18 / 18.1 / 18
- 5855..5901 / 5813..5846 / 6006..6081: 6.1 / 18.3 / 18.1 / 18.3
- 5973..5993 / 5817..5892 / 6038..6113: -0.2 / 17.4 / 18.1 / 17.8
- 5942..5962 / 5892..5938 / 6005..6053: -0.6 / 16.9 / 18.2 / 17.3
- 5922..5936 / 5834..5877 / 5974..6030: 0.0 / 17.9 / 17.8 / 17.9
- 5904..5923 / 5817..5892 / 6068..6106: -0.7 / 17.4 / 17.8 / 17.5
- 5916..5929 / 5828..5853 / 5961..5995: 0.0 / 18.2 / 18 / 18.1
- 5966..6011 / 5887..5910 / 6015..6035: -2.7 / 14.5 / 17.8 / 16.9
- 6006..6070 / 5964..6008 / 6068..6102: -0.9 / 17.9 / 17.9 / 17.9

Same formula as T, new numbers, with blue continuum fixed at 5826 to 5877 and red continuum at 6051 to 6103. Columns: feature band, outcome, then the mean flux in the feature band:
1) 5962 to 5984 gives -0.03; 18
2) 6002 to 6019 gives 0.22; 17.7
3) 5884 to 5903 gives 4.76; 13.4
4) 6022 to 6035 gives -0.05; 18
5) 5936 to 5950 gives 0.17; 17.7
